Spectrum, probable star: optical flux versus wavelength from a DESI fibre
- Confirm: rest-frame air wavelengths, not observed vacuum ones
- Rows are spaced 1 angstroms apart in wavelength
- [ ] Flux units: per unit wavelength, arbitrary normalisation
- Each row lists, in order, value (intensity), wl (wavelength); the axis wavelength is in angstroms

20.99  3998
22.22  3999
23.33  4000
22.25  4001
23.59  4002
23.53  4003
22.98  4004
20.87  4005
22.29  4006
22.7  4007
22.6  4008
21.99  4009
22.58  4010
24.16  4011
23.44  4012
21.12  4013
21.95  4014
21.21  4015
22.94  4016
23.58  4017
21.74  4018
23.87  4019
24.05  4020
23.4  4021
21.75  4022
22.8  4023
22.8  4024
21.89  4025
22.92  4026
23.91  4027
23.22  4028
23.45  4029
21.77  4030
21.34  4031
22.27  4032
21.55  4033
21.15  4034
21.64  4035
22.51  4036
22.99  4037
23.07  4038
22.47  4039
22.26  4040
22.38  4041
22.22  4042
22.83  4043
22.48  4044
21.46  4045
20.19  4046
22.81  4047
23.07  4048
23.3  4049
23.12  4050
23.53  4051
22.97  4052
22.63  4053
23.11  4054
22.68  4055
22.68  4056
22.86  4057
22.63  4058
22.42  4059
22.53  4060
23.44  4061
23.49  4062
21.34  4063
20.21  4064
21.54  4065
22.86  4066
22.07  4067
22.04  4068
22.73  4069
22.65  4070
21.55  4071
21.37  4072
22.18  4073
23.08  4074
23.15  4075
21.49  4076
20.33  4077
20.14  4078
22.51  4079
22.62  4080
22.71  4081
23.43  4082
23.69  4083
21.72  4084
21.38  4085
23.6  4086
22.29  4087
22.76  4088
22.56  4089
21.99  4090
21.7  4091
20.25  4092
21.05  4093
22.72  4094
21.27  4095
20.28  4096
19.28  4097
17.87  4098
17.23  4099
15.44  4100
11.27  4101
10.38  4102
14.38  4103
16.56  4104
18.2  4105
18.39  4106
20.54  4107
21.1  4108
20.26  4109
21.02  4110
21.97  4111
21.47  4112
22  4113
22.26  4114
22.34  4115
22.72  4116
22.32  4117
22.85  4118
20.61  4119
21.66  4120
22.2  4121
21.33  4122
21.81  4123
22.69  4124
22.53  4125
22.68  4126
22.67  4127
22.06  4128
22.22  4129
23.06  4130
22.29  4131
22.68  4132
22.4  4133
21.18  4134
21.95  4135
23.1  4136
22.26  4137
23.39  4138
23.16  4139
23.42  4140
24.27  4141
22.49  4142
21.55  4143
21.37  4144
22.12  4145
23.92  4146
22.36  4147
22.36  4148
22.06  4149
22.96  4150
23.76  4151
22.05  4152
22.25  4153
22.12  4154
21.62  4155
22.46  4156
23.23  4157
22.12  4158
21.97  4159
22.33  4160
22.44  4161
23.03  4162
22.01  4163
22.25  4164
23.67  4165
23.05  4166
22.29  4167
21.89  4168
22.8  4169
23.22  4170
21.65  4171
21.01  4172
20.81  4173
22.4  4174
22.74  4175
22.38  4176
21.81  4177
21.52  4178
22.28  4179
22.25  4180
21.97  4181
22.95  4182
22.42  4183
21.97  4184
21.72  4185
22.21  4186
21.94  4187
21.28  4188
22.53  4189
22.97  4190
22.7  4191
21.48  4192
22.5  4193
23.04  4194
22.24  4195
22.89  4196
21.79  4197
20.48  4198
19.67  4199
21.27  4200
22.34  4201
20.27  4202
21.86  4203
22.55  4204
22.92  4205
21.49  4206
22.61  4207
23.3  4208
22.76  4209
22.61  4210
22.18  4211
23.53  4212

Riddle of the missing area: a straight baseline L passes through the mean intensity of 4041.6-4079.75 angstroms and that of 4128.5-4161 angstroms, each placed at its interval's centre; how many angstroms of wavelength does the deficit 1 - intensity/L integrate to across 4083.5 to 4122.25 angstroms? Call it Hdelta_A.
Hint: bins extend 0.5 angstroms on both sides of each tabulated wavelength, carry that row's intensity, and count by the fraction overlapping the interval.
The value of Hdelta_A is 3.8 angstroms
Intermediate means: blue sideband 22.3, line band 20.2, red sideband 22.5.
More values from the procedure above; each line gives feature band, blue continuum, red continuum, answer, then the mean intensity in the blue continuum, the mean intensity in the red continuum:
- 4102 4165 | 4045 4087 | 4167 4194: 1.1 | 22.4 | 22.2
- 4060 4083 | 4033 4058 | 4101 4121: -0.8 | 22.5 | 19.9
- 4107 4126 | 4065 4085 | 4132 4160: 0.5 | 22.2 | 22.5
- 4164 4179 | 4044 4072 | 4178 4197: 0.0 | 22.4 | 22.3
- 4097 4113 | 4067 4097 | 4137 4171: 3.1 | 22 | 22.6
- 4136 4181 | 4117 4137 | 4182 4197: -0.4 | 22.2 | 22.3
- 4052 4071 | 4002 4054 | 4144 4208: 0.0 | 22.6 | 22.2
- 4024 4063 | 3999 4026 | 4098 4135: -1.0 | 22.7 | 20.5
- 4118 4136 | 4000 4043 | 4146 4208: 0.1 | 22.6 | 22.2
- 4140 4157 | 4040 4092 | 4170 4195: -0.3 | 22.3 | 22.1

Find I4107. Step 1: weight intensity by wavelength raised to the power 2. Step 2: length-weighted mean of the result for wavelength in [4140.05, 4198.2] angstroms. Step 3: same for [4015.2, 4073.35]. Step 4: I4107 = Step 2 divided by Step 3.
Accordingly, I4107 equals 1.06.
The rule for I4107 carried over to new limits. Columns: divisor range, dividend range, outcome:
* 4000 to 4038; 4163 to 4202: 1.06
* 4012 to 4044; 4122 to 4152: 1.06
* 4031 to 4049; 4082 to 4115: 0.93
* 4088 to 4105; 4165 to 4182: 1.25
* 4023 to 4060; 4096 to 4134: 0.94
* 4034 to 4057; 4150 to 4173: 1.05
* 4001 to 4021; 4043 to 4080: 1.01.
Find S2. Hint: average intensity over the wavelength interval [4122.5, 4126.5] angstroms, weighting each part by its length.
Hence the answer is 22.4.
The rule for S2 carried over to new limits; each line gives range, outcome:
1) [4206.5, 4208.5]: 23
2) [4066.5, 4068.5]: 22.1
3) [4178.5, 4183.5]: 22.4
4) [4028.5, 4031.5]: 22.2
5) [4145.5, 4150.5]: 22.7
